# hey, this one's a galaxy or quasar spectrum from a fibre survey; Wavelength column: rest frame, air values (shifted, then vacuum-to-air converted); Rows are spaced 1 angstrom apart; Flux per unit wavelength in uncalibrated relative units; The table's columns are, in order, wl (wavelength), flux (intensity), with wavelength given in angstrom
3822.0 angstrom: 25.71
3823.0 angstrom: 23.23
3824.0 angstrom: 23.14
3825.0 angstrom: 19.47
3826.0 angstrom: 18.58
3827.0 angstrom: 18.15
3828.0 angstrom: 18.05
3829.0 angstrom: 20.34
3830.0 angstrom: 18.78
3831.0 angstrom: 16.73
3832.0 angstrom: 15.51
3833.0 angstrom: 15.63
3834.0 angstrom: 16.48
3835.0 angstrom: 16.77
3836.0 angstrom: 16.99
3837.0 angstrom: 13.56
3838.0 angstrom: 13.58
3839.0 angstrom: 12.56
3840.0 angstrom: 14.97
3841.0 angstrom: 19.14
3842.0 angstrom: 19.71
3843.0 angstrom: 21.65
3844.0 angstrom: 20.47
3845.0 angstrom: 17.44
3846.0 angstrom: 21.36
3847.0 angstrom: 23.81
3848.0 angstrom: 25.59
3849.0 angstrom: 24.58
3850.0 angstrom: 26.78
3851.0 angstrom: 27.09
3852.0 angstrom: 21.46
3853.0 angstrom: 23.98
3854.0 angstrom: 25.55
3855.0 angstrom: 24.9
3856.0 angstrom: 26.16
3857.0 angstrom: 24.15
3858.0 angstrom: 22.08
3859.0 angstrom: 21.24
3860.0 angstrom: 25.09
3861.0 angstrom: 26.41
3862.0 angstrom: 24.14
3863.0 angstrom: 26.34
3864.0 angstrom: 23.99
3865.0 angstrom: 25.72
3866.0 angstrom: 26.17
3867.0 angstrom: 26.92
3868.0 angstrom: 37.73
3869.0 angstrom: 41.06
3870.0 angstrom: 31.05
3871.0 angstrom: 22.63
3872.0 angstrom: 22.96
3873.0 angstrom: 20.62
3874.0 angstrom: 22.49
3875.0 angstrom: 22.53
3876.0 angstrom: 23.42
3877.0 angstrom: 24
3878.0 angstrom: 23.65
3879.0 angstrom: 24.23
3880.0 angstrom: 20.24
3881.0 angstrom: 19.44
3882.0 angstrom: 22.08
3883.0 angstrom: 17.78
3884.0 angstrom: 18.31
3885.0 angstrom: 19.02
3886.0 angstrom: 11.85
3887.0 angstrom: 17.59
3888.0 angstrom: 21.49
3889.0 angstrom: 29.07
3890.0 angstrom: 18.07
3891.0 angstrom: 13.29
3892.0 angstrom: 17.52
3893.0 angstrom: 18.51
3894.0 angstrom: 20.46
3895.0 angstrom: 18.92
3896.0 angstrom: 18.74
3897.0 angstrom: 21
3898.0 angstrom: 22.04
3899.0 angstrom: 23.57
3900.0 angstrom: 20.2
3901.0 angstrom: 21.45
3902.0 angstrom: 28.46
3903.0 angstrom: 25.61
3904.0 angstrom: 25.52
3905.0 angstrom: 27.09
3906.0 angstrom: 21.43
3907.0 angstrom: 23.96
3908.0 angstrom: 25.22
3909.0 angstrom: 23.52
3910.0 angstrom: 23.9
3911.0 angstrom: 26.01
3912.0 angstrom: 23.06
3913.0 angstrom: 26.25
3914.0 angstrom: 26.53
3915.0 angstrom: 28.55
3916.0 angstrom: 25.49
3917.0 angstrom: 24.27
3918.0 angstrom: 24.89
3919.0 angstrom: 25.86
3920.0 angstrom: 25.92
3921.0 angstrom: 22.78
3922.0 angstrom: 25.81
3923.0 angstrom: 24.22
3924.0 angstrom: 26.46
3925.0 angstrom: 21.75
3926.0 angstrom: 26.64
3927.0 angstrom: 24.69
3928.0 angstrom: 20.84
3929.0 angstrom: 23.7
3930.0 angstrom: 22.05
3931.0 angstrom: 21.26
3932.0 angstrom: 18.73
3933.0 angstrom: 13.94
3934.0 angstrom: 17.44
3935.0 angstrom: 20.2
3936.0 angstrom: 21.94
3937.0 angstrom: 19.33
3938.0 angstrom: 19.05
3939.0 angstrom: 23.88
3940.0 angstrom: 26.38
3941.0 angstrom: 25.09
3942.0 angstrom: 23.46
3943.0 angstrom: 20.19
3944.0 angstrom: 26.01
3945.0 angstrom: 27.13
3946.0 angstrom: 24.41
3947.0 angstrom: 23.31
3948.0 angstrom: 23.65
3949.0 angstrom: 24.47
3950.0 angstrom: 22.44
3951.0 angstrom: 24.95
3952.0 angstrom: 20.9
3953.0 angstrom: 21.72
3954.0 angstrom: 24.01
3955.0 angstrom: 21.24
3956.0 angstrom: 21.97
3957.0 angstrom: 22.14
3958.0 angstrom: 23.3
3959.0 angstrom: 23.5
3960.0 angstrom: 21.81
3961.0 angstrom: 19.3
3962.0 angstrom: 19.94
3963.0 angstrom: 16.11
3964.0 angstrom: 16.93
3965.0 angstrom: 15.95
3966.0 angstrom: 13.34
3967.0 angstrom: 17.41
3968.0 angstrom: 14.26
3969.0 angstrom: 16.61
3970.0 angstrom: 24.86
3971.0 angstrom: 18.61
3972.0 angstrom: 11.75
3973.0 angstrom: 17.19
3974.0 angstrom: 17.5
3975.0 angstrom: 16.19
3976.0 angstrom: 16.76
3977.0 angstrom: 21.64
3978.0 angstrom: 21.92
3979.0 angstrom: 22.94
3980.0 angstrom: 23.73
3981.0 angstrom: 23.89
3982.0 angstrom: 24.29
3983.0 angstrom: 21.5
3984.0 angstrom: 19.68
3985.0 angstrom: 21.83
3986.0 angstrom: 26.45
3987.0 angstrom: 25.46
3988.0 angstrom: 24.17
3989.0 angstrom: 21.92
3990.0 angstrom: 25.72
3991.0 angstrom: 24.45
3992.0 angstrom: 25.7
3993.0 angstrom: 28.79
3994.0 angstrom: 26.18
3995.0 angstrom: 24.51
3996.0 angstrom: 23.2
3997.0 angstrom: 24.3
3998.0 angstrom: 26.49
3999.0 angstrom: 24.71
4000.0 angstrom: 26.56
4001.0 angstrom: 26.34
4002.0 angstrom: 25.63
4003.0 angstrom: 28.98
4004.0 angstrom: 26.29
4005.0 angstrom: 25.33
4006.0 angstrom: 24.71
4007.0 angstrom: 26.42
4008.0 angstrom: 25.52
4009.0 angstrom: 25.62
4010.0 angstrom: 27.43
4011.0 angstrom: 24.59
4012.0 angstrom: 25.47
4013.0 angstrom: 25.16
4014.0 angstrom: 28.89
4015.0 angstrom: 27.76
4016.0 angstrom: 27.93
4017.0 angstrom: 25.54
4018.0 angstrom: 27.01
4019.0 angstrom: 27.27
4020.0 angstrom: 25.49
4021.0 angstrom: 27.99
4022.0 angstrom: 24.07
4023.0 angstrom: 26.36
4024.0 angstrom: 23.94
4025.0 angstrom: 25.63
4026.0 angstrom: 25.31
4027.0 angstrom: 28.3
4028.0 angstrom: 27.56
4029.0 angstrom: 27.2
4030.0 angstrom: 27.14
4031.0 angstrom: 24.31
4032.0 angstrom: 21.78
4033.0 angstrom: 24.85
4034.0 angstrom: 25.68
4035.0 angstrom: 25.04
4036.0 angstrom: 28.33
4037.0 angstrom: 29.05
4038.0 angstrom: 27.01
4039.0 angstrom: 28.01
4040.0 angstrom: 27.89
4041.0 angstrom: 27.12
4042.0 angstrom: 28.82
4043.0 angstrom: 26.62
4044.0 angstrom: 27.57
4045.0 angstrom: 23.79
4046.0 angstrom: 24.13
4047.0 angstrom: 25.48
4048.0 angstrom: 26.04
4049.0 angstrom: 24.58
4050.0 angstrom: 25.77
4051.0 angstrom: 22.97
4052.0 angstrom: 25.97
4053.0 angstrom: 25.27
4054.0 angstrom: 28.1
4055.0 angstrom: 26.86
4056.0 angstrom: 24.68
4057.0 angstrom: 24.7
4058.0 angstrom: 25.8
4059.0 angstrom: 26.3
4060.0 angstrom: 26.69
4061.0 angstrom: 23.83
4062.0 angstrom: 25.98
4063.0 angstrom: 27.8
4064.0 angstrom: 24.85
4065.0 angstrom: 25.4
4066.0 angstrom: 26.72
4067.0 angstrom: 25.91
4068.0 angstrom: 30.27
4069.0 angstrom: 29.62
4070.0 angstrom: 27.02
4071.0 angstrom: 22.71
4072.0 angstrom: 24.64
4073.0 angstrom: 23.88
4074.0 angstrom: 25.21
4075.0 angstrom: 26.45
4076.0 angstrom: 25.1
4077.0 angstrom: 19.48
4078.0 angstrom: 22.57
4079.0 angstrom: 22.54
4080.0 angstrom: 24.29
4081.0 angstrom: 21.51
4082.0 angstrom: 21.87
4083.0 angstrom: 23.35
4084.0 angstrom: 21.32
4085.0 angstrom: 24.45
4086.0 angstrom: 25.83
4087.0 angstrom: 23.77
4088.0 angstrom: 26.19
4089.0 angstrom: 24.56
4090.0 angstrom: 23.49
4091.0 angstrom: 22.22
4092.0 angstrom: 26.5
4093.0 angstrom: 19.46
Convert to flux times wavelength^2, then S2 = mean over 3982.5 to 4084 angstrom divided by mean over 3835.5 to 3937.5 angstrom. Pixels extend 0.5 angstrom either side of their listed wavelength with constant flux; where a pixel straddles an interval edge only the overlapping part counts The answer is 1.21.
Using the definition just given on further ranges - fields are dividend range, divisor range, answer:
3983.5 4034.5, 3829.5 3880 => 1.23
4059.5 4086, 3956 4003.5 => 1.19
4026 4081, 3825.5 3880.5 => 1.28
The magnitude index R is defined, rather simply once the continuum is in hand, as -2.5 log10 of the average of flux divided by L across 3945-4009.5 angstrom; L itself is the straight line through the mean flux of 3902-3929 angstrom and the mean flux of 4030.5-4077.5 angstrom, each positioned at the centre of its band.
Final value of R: 0.13 mag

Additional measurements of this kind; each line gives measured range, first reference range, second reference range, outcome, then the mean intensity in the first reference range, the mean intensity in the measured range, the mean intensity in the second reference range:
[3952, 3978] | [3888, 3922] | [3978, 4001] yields 0.25 mag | 23.3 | 19.1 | 24.4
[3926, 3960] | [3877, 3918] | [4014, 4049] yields 0.06 mag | 22.1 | 22.4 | 26.4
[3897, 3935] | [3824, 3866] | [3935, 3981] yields -0.13 mag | 20.9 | 23.7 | 20.9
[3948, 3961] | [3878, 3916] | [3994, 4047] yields 0.06 mag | 22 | 22.6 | 26.2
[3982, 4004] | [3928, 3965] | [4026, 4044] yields -0.02 mag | 21.7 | 24.9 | 26.7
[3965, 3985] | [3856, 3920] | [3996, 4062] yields 0.29 mag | 23.5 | 19.1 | 26.1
